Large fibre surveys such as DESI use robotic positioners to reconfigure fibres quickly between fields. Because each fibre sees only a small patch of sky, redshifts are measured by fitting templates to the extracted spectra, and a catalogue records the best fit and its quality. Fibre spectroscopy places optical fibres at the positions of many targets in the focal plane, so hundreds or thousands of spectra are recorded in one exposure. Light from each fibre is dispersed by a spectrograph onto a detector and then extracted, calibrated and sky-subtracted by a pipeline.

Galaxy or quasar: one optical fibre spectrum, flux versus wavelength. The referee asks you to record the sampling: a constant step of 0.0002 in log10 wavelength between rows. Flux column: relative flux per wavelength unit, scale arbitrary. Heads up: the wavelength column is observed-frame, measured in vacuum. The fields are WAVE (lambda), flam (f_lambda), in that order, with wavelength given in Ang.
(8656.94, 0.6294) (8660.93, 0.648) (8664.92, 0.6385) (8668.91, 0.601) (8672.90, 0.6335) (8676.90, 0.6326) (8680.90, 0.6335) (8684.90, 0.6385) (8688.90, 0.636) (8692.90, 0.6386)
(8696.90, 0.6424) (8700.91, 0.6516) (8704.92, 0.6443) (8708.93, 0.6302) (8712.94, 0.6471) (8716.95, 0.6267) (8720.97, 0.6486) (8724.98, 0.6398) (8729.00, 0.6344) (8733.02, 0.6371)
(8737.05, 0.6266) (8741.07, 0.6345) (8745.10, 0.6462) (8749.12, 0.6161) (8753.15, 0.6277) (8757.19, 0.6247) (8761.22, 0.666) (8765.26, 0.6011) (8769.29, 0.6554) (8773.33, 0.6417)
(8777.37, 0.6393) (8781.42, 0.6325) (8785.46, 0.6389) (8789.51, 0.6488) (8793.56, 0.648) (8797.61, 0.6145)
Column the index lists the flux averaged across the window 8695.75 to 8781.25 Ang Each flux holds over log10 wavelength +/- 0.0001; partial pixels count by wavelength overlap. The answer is 0.637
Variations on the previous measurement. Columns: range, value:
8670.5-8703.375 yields 0.638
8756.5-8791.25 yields 0.639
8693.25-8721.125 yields 0.641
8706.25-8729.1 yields 0.638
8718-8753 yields 0.635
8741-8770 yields 0.633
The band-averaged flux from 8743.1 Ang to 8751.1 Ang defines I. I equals 0.632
